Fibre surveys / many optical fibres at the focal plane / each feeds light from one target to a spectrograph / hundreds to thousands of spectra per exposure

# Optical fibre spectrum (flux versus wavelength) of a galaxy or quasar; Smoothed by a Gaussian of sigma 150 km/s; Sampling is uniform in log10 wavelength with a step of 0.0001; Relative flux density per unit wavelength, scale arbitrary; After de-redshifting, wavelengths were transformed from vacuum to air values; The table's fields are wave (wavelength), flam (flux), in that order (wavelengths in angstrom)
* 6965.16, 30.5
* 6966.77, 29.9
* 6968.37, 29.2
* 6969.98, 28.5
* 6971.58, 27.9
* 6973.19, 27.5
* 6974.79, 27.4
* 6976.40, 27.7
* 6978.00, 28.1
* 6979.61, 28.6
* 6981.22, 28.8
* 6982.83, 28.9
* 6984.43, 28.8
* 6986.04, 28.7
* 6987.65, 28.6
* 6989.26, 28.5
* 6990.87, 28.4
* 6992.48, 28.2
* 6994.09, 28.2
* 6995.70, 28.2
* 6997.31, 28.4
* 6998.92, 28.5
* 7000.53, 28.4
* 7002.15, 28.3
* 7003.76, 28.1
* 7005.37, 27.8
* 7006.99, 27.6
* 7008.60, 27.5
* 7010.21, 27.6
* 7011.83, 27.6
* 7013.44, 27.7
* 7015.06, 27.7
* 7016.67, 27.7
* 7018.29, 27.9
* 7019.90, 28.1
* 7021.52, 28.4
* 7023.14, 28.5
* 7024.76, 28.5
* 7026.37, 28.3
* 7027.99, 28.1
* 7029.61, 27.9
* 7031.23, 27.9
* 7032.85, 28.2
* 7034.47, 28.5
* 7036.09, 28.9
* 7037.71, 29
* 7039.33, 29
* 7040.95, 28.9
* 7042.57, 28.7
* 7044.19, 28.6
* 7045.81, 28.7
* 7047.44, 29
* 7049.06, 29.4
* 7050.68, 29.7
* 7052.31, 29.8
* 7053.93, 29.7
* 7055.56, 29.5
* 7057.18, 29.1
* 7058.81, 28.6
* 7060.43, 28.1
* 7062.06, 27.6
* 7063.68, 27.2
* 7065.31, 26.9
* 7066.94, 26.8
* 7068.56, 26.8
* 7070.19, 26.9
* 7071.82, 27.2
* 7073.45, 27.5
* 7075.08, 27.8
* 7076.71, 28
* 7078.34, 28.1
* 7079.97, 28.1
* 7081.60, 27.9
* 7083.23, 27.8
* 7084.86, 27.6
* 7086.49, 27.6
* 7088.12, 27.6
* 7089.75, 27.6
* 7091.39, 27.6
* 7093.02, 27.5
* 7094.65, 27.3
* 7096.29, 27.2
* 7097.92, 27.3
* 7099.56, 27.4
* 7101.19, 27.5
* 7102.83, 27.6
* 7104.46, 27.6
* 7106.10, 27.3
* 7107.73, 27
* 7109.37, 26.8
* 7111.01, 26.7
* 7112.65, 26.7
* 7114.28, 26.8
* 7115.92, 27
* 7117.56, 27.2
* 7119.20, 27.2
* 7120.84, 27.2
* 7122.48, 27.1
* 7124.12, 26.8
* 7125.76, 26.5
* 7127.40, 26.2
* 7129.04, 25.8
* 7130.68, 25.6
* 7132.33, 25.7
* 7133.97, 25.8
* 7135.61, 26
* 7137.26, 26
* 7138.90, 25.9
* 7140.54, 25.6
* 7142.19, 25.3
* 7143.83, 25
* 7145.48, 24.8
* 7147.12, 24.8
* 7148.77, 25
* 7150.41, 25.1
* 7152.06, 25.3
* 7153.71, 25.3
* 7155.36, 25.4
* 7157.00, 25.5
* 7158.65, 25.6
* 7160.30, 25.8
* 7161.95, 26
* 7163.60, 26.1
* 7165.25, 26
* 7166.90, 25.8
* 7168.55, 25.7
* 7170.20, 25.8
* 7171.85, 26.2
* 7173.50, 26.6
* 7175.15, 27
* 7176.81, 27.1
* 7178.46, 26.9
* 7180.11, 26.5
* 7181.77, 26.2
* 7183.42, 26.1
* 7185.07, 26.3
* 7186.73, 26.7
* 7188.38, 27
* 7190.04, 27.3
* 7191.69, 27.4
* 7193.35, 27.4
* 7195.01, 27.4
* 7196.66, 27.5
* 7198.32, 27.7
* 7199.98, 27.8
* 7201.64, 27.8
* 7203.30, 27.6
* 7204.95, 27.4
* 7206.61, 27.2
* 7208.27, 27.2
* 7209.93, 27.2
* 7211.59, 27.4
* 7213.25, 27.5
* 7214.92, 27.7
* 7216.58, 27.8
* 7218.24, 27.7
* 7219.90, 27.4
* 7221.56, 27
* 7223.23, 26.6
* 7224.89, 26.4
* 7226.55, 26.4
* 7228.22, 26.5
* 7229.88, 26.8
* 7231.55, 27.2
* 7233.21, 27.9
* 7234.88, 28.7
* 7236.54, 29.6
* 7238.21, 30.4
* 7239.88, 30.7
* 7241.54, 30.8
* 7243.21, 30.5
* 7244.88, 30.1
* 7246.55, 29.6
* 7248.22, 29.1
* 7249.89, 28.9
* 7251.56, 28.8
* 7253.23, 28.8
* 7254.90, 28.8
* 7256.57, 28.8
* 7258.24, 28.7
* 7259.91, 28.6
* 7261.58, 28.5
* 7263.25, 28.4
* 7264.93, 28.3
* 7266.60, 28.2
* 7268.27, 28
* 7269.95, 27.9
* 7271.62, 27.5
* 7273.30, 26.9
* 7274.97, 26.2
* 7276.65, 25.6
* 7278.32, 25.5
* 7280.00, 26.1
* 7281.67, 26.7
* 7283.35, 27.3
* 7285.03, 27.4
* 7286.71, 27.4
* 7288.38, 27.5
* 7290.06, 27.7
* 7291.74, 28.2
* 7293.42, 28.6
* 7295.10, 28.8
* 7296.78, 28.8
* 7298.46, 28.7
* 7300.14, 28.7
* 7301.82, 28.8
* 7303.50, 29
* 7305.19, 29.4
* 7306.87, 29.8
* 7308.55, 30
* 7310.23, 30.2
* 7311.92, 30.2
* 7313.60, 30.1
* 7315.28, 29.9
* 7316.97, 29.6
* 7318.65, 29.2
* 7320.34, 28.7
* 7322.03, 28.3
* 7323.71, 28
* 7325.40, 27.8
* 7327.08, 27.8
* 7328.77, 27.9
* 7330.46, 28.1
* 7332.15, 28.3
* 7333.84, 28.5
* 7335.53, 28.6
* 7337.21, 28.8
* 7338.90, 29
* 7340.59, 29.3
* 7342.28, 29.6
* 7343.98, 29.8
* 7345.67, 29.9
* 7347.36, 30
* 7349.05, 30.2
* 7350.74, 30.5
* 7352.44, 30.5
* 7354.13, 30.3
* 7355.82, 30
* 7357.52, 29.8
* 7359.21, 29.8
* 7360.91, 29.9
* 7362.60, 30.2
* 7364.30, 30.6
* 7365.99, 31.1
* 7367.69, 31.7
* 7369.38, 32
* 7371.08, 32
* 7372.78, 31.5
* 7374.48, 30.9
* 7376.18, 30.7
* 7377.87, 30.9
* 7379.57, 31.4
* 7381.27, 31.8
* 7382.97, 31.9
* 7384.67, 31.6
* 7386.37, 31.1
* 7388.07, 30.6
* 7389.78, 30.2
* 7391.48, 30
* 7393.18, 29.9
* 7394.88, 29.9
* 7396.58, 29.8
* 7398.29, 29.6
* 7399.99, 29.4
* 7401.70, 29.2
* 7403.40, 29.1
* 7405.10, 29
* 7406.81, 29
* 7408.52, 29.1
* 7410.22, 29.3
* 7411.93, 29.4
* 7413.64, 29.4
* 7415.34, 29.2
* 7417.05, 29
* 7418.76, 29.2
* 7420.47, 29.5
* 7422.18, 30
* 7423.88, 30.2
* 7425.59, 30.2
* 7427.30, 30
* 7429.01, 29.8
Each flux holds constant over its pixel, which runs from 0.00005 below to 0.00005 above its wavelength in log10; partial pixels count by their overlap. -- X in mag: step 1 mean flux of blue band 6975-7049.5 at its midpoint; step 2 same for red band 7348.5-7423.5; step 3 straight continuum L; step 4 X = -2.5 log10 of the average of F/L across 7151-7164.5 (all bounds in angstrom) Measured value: 0.14 mag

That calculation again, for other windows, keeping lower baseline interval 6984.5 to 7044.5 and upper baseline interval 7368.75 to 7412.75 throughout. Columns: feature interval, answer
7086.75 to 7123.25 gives 0.06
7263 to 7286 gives 0.10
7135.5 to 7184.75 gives 0.13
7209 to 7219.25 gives 0.07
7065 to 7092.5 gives 0.04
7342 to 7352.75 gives 0.00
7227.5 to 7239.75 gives 0.04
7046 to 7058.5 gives -0.03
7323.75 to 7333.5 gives 0.08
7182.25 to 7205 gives 0.08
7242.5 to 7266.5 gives 0.02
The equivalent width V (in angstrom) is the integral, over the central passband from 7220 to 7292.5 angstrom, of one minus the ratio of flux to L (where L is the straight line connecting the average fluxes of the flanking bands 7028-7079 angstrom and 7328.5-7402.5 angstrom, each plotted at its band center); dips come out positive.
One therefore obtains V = 3.69 angstrom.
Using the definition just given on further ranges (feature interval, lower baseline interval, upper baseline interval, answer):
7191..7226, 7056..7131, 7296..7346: 1.0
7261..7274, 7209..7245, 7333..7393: 0.4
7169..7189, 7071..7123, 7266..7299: 0.7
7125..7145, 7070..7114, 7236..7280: 1.4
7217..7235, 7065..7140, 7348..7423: 0.8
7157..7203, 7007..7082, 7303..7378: 3.6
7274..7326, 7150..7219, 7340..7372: 1.5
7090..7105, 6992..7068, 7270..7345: 0.5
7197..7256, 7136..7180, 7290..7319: -1.6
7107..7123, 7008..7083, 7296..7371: 0.9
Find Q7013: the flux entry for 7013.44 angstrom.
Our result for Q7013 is 27.7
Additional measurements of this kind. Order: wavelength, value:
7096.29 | 27.2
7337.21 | 28.8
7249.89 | 28.9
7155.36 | 25.4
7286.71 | 27.4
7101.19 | 27.5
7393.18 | 29.9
